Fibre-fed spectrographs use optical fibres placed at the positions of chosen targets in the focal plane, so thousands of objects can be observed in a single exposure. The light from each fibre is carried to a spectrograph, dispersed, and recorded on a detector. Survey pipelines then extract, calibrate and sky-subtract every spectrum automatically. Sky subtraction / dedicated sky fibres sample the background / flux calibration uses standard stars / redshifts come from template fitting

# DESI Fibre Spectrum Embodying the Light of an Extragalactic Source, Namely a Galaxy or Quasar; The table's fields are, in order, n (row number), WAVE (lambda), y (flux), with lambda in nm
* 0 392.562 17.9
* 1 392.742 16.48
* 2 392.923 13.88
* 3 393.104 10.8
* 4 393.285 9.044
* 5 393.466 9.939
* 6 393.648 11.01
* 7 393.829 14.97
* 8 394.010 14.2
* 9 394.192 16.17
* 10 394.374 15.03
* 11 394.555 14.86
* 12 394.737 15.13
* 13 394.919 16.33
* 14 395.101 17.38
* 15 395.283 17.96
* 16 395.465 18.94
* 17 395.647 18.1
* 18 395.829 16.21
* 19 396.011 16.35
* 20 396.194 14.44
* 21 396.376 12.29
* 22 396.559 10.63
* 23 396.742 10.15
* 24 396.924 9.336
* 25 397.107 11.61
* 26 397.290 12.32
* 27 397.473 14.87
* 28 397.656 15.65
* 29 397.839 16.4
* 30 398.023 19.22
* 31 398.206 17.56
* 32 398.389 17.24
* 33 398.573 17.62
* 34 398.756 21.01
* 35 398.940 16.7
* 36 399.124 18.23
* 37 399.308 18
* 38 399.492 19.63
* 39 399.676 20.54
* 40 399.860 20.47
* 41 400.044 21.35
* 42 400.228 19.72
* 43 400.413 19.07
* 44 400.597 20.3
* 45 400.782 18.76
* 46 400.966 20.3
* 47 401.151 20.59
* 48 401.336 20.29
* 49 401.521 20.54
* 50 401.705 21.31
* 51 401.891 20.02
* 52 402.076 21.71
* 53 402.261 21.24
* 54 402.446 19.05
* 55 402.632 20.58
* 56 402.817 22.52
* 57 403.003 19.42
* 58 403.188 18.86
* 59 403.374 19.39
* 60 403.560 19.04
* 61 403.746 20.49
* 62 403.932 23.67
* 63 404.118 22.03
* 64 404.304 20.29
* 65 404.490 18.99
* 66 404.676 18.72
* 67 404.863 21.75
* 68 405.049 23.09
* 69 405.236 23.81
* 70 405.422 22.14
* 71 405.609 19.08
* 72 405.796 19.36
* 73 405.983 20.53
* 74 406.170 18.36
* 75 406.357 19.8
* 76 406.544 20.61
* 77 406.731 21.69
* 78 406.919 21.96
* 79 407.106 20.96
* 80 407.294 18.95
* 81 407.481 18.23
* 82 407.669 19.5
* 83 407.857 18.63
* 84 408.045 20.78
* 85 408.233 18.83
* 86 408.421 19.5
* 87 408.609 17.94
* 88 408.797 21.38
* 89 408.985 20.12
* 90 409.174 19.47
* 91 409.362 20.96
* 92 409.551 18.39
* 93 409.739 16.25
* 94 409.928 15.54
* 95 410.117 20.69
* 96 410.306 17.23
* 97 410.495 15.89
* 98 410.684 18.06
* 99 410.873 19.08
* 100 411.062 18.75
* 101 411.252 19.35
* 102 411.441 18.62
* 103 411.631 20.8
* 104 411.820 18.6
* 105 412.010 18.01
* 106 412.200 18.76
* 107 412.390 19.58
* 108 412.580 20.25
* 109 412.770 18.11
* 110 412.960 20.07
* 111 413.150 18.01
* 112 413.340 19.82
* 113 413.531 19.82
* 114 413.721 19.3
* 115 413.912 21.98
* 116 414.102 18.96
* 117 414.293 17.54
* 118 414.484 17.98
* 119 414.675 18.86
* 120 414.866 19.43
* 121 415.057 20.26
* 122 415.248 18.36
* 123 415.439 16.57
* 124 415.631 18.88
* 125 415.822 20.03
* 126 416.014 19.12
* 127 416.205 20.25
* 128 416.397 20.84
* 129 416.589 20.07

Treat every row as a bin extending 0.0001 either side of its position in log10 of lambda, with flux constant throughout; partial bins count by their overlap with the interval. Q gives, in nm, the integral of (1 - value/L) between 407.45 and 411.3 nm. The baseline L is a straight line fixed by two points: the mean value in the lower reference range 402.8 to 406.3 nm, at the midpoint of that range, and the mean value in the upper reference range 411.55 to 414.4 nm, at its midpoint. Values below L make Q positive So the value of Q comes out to 0.20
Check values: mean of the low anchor 20.6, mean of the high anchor 19.3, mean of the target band 18.8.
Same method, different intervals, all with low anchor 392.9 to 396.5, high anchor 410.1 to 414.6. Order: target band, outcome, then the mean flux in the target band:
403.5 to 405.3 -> -0.44 nm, 21.2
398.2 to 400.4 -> -0.46 nm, 19.1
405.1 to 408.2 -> -0.48 nm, 20.3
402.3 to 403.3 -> -0.21 nm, 20.1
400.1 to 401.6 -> -0.36 nm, 20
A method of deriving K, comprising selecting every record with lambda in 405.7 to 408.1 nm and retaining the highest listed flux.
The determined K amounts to 21.96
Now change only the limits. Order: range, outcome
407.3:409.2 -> 21.38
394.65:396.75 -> 18.94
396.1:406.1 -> 23.81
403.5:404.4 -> 23.67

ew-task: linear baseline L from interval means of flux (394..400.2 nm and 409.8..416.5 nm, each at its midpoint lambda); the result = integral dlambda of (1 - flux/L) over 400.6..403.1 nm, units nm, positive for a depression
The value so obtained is -0.50 nm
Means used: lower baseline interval 16.3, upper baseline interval 18.9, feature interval 20.5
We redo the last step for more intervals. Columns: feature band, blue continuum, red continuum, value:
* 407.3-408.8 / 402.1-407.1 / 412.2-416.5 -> 0.07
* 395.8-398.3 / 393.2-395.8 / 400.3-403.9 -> 0.41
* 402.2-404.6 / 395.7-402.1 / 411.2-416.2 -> -0.33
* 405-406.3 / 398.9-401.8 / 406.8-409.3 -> -0.07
